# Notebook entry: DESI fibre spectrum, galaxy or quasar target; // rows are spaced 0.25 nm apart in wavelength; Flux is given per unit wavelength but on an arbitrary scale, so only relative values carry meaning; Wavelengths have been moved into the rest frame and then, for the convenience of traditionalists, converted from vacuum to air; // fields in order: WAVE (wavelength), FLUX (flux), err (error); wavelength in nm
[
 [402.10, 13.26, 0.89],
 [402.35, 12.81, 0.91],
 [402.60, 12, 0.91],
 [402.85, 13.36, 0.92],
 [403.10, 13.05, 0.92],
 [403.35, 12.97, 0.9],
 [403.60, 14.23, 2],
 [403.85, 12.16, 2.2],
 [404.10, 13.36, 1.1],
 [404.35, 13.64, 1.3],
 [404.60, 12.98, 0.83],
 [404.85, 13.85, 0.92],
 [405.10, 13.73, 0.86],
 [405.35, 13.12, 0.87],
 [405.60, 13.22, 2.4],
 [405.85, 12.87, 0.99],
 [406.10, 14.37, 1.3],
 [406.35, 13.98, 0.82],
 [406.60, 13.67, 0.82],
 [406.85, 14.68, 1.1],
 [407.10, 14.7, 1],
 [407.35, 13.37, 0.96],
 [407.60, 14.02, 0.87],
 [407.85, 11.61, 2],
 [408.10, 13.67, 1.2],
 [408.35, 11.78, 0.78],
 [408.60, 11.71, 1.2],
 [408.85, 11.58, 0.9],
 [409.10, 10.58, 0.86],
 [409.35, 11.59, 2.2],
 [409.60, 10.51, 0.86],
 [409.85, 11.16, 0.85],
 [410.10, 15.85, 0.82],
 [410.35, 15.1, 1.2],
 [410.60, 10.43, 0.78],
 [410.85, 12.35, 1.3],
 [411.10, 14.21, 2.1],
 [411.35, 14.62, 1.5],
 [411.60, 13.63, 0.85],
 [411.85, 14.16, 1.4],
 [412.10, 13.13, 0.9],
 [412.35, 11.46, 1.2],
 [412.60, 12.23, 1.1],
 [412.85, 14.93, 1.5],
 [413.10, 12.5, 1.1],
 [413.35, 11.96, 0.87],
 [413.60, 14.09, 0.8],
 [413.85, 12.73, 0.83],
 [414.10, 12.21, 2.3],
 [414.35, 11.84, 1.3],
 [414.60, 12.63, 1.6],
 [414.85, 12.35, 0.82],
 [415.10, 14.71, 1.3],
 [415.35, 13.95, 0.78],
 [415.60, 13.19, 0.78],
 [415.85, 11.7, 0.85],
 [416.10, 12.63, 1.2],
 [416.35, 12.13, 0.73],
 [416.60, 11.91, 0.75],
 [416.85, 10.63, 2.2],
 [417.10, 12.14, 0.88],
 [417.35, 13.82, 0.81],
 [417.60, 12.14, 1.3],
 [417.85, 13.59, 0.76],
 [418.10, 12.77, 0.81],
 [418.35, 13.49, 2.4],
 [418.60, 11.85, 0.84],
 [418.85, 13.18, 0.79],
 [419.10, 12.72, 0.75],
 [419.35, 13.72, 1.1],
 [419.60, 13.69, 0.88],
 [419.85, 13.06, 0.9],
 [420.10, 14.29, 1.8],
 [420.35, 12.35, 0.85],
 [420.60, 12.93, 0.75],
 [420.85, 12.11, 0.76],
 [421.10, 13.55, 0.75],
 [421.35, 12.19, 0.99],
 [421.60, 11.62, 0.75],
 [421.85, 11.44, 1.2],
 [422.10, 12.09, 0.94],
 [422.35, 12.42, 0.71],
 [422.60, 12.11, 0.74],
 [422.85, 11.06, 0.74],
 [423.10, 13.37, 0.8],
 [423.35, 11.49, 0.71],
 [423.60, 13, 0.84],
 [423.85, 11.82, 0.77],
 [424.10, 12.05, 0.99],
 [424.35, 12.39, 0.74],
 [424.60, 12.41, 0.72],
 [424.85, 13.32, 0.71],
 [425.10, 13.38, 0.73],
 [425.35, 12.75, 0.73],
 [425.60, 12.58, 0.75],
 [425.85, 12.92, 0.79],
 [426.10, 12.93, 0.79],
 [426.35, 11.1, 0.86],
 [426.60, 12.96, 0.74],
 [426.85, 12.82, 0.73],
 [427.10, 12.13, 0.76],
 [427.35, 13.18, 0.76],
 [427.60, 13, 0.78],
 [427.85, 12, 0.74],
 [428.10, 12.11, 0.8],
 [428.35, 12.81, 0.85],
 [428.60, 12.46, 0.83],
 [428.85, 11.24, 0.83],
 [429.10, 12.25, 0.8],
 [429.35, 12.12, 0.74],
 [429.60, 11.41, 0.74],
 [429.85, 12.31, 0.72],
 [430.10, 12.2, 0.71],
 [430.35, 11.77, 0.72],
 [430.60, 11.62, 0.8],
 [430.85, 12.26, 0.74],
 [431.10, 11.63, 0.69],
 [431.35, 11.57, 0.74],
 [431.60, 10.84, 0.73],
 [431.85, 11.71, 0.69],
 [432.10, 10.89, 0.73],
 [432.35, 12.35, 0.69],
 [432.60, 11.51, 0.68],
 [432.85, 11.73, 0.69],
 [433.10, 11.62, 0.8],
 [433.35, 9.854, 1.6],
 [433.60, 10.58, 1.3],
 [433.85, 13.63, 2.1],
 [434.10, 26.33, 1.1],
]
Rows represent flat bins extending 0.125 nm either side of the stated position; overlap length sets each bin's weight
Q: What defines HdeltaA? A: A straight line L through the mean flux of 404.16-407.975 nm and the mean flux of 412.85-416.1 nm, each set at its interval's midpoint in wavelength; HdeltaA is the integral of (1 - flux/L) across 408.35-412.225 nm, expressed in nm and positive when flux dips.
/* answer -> 0.16 nm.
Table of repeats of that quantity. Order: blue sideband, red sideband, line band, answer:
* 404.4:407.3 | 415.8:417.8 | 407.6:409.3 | 0.18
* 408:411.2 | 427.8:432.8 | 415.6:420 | -0.20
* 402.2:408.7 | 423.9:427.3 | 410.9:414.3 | -0.04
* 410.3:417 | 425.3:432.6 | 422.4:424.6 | 0.03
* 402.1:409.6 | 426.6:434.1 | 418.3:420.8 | -0.11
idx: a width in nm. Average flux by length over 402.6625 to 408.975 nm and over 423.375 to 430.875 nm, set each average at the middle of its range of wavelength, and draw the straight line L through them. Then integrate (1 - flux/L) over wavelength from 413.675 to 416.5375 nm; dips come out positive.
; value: 0.03 nm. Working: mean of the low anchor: 13.3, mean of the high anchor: 12.4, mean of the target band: 12.7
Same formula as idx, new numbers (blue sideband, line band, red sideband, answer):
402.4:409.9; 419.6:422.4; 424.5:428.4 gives 0.03 nm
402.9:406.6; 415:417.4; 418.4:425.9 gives 0.05 nm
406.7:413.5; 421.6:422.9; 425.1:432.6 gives 0.06 nm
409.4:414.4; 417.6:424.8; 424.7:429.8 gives 0.04 nm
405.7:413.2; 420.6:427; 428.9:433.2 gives -0.12 nm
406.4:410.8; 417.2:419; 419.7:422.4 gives -0.05 nm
